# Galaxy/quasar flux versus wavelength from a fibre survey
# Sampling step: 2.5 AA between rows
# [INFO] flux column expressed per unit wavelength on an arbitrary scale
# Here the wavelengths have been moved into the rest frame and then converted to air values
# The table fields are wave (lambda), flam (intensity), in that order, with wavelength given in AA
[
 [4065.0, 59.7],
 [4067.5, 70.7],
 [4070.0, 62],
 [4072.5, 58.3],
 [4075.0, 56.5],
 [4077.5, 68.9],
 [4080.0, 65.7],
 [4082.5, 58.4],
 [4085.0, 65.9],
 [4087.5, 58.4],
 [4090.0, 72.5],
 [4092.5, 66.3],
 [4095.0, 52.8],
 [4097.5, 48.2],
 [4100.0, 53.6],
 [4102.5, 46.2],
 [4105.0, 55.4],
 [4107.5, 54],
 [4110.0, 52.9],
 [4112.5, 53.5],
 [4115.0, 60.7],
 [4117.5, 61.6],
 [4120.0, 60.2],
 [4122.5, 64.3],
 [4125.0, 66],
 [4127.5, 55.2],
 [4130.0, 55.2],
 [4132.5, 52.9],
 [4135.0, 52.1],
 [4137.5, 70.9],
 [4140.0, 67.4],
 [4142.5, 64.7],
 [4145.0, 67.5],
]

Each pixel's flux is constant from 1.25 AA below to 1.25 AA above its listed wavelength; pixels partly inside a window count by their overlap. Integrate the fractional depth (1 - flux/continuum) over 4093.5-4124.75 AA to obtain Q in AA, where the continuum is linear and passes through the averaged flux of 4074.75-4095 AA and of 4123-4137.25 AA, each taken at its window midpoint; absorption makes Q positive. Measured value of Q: 2.4 AA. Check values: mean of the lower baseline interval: 63.8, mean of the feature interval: 55.7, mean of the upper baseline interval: 57.7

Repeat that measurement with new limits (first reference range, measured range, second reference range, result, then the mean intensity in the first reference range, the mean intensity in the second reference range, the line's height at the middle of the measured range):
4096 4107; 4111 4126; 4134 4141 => -1.0 AA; 51.1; 63.7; 57.1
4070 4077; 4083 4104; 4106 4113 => -0.6 AA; 59.5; 53.5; 56.2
